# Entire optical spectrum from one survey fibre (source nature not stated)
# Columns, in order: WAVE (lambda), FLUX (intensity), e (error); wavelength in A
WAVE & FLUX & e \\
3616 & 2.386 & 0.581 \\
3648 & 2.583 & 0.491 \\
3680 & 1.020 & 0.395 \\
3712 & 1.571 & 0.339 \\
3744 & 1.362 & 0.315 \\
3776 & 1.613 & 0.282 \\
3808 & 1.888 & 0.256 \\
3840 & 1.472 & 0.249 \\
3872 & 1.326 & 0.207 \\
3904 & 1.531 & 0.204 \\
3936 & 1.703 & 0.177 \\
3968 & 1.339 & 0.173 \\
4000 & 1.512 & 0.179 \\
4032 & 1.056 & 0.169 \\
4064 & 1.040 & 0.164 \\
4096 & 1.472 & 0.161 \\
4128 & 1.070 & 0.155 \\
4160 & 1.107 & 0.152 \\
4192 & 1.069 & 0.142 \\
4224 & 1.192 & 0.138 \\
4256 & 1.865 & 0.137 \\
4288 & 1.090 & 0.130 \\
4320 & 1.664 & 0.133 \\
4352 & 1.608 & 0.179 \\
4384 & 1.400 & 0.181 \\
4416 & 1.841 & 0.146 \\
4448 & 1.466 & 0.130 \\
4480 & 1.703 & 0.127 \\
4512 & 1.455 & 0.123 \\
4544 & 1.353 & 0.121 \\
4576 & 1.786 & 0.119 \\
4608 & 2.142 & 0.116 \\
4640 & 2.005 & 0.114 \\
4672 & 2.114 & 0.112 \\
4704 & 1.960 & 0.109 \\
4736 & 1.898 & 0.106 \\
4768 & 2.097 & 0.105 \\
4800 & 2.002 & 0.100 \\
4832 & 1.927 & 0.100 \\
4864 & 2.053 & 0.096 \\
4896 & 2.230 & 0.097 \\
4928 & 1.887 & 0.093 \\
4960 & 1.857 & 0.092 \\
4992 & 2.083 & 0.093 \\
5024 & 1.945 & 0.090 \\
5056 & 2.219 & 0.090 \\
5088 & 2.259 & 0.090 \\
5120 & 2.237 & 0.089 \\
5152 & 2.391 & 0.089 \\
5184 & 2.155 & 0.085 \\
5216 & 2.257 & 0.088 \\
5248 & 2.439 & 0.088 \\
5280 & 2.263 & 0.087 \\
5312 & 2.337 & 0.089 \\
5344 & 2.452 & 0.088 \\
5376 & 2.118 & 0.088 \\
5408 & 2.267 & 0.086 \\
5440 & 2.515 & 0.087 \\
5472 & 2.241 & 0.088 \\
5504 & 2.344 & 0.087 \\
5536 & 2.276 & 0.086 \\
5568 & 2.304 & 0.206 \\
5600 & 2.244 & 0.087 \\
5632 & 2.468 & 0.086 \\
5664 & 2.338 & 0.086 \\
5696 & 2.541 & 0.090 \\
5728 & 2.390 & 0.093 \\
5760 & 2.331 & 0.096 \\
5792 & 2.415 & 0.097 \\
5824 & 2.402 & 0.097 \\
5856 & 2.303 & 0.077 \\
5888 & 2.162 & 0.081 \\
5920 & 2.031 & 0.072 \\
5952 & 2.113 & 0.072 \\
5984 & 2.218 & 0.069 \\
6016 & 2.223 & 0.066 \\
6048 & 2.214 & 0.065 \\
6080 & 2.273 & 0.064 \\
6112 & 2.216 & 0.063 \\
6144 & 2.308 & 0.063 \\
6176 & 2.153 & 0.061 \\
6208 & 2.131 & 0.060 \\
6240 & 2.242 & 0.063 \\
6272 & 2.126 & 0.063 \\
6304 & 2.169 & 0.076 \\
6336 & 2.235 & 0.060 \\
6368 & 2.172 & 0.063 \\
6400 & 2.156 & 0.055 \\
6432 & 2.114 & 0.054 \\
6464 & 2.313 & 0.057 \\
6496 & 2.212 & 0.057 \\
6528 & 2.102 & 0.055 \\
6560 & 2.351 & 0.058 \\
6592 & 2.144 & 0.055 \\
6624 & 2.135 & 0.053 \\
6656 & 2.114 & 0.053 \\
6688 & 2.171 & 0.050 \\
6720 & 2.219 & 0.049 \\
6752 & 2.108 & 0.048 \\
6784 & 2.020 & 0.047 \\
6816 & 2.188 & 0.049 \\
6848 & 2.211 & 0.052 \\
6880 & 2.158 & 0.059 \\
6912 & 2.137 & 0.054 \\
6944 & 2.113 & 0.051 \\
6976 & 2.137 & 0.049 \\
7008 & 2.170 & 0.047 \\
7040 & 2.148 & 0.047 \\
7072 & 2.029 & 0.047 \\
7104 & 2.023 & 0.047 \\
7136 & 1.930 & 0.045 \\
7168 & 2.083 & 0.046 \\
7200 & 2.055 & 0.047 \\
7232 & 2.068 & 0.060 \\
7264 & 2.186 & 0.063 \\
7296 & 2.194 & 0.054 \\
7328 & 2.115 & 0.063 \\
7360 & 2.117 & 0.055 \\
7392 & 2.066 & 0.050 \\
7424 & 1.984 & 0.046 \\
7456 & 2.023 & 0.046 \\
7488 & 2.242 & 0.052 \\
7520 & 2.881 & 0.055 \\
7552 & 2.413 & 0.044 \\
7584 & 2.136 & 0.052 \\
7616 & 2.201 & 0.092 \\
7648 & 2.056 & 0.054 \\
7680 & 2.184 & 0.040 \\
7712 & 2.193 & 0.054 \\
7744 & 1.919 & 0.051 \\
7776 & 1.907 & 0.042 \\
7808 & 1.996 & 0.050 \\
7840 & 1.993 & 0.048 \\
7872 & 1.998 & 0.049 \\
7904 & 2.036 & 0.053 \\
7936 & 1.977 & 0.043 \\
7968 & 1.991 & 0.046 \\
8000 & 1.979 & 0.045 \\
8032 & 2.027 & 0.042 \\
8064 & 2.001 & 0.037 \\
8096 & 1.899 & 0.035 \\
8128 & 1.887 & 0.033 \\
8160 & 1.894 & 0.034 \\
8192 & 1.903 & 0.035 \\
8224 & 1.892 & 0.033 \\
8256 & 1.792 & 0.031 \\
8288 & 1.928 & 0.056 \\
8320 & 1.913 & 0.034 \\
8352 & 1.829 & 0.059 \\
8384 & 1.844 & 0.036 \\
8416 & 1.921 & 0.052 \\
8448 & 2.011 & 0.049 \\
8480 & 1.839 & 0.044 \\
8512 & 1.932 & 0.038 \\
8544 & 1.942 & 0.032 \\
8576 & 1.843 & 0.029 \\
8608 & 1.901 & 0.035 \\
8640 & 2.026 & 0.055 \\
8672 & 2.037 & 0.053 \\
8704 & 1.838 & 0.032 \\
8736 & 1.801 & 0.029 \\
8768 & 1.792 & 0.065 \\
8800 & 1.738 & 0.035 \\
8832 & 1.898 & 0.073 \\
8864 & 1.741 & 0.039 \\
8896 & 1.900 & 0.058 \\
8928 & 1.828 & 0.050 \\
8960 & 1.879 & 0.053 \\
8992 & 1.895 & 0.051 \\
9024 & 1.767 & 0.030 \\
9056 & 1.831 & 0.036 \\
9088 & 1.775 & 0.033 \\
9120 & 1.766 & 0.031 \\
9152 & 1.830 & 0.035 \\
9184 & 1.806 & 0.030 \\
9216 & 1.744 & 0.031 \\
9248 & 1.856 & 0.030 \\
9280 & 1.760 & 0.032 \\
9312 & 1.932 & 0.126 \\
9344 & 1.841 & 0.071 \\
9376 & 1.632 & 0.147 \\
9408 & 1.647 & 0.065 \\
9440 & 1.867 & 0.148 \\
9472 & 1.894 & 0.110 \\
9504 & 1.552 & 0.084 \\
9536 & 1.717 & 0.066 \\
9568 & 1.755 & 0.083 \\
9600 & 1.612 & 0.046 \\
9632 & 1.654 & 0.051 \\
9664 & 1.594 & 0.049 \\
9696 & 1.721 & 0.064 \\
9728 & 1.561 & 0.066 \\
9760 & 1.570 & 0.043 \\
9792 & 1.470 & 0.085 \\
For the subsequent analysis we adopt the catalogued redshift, 0.14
